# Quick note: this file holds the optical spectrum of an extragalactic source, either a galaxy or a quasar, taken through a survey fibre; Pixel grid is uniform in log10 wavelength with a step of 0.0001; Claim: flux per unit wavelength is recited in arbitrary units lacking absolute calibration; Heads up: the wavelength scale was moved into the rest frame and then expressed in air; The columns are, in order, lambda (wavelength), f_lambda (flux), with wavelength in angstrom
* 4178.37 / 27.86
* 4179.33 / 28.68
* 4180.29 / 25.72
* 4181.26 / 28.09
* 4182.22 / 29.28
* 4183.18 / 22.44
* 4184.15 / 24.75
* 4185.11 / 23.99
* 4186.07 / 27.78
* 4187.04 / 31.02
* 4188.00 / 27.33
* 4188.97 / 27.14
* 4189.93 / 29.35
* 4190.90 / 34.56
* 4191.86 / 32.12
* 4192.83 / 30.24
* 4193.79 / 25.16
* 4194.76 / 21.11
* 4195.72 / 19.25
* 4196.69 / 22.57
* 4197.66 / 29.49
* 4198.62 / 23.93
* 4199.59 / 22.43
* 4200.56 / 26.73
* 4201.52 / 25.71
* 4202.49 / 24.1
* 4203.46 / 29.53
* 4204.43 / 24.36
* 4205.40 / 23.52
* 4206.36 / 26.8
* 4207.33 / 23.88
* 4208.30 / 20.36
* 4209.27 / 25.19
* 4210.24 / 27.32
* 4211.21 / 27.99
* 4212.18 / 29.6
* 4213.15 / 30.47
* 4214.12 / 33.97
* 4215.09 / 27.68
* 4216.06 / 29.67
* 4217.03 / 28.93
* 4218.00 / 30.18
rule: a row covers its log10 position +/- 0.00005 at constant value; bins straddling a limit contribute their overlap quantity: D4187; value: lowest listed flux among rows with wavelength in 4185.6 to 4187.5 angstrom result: 27.78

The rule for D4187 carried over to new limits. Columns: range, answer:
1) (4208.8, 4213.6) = 25.19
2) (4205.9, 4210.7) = 20.36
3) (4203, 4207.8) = 23.52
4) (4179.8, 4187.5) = 22.44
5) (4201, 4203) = 24.1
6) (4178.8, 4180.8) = 25.72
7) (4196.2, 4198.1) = 22.57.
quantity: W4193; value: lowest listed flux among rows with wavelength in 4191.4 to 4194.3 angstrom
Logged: 25.16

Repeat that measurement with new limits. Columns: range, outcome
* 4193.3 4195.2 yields 21.11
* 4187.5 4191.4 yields 27.14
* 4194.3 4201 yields 19.25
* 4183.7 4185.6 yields 23.99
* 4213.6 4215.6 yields 27.68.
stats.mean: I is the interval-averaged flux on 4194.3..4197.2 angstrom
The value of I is 21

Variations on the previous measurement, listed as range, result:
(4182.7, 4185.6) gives 23.8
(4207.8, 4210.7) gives 24.2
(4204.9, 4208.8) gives 23.7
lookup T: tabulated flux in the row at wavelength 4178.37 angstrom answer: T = 27.86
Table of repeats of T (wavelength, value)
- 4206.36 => 26.8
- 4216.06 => 29.67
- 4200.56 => 26.73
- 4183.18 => 22.44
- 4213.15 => 30.47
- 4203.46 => 29.53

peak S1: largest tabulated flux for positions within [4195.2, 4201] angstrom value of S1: 29.49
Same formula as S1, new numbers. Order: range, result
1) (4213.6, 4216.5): 33.97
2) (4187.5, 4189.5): 27.33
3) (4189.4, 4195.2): 34.56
